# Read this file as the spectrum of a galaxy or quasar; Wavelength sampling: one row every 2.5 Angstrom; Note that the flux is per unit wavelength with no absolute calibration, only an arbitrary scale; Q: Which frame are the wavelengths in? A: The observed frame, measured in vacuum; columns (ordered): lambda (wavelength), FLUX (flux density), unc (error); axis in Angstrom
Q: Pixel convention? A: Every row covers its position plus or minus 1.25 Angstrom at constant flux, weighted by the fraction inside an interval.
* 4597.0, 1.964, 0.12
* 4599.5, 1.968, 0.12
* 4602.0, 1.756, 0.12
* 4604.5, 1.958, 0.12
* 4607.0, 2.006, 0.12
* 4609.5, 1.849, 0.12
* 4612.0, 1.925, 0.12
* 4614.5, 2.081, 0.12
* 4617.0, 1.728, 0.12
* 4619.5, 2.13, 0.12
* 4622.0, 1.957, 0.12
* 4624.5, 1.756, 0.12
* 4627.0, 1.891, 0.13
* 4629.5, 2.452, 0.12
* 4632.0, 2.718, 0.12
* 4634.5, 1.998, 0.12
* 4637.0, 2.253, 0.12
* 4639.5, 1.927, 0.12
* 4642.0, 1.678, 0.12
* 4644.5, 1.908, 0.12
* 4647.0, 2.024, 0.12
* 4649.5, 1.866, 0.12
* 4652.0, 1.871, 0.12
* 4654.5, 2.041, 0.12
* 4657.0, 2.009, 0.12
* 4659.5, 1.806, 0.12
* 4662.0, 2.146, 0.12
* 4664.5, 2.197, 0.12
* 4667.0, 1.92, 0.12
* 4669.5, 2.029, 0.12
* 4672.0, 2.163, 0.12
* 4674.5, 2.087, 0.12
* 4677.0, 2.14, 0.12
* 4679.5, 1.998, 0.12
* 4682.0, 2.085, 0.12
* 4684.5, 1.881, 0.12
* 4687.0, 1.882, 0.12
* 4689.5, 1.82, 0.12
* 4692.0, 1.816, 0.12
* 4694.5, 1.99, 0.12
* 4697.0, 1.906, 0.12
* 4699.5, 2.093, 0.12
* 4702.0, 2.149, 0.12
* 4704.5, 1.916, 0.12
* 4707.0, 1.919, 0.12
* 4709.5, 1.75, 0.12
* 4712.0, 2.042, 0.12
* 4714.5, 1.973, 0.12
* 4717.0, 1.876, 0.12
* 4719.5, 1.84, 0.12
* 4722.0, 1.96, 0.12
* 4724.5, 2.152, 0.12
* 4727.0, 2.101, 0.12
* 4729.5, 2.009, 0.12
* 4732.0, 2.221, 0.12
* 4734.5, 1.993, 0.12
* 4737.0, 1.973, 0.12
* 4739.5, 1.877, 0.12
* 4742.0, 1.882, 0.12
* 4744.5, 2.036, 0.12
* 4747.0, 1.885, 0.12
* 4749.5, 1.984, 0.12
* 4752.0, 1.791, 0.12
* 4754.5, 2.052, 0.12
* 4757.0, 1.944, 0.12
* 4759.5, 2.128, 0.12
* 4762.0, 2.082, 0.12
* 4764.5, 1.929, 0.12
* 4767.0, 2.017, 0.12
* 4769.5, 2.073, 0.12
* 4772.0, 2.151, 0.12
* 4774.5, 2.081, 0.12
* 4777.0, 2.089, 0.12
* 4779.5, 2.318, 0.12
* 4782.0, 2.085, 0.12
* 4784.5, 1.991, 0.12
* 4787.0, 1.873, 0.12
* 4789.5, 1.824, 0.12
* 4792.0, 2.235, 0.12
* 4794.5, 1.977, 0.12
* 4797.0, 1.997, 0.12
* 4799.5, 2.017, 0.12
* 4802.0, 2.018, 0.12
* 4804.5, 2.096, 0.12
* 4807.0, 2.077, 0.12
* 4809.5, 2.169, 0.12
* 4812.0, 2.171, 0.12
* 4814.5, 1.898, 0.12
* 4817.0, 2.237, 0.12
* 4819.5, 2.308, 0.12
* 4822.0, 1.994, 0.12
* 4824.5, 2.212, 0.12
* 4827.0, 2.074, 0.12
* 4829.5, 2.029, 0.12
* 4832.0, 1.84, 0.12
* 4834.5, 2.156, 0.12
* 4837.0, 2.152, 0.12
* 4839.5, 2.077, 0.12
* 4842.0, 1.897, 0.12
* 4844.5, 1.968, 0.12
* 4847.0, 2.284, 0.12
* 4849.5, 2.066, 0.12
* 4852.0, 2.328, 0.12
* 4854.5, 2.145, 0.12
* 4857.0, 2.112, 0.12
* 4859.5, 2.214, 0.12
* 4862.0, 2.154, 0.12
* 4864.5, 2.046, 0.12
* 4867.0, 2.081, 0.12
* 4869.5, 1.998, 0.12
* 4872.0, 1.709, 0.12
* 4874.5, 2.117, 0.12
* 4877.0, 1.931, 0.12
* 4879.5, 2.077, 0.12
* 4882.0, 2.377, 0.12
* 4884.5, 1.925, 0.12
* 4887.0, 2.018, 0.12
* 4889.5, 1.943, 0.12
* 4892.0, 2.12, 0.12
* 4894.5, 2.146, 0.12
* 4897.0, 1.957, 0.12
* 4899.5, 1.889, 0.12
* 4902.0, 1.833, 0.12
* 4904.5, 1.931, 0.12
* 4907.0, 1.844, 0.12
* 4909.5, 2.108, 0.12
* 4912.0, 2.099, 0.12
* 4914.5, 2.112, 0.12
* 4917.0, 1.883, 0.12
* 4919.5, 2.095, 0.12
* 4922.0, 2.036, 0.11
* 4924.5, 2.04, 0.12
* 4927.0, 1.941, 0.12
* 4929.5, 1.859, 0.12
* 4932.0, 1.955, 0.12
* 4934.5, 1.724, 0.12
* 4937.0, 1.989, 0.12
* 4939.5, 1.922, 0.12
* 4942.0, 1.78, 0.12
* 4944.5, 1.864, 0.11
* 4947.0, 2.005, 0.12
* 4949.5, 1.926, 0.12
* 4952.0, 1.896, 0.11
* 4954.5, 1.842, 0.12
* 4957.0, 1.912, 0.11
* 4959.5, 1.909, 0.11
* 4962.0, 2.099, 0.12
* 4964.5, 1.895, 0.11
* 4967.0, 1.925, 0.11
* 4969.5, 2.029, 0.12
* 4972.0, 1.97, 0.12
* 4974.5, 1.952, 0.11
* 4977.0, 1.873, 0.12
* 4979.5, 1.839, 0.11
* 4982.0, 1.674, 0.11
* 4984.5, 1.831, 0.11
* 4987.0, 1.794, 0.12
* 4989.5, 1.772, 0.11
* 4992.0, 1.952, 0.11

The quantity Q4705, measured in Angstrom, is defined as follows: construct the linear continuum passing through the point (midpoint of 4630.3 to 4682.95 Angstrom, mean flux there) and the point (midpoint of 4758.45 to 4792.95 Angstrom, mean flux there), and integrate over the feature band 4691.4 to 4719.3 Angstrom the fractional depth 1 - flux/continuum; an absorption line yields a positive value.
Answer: 1.4 Angstrom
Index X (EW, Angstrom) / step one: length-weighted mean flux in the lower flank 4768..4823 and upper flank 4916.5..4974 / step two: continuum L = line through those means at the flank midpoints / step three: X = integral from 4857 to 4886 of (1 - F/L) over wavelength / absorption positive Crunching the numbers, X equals -0.78 Angstrom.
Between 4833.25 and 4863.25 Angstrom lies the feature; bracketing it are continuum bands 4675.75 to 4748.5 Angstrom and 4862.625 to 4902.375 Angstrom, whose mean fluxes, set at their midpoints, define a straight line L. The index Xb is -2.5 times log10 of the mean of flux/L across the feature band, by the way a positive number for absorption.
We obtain -0.064 mag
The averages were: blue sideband 1.97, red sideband 2.02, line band 2.13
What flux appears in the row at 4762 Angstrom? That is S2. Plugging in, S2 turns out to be 2.082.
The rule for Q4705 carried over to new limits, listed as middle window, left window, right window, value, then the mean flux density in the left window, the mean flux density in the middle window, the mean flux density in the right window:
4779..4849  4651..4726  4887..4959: -3.6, 1.98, 2.07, 1.95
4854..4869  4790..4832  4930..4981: -0.7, 2.08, 2.12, 1.91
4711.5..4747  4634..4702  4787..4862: 0.6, 1.99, 1.99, 2.09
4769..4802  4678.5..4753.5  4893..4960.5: -1.6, 1.96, 2.05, 1.95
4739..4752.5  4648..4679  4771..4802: 0.8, 2.02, 1.92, 2.05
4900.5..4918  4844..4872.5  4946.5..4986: 0.3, 2.11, 1.97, 1.91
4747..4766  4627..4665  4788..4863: 0.9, 2.05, 1.98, 2.09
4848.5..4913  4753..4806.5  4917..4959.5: -2.5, 2.05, 2.04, 1.92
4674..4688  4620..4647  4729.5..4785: 0.2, 2.05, 2.01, 2.03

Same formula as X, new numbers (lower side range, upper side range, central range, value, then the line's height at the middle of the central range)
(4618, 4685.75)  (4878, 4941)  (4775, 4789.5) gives -0.3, 2.01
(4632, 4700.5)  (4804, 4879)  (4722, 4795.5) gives 0.6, 2.04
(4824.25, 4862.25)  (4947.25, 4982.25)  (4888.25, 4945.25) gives 0.9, 1.99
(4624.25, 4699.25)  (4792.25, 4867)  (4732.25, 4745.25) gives 0.5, 2.05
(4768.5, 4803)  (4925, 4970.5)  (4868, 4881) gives 0.0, 1.98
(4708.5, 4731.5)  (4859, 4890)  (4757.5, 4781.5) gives -1.1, 2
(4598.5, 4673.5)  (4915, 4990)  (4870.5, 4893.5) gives -1.1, 1.93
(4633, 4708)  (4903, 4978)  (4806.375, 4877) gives -4.5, 1.96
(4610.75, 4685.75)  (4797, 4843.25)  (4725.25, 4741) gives 0.1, 2.05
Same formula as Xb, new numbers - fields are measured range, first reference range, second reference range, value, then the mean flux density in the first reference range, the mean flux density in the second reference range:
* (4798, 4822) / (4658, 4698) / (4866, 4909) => -0.06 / 1.99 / 2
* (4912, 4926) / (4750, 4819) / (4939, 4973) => -0.05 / 2.05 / 1.93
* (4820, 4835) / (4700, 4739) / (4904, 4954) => -0.05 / 1.99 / 1.95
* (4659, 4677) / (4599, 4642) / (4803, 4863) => -0.02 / 2.01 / 2.11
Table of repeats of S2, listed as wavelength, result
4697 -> 1.906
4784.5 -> 1.991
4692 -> 1.816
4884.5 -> 1.925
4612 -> 1.925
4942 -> 1.78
